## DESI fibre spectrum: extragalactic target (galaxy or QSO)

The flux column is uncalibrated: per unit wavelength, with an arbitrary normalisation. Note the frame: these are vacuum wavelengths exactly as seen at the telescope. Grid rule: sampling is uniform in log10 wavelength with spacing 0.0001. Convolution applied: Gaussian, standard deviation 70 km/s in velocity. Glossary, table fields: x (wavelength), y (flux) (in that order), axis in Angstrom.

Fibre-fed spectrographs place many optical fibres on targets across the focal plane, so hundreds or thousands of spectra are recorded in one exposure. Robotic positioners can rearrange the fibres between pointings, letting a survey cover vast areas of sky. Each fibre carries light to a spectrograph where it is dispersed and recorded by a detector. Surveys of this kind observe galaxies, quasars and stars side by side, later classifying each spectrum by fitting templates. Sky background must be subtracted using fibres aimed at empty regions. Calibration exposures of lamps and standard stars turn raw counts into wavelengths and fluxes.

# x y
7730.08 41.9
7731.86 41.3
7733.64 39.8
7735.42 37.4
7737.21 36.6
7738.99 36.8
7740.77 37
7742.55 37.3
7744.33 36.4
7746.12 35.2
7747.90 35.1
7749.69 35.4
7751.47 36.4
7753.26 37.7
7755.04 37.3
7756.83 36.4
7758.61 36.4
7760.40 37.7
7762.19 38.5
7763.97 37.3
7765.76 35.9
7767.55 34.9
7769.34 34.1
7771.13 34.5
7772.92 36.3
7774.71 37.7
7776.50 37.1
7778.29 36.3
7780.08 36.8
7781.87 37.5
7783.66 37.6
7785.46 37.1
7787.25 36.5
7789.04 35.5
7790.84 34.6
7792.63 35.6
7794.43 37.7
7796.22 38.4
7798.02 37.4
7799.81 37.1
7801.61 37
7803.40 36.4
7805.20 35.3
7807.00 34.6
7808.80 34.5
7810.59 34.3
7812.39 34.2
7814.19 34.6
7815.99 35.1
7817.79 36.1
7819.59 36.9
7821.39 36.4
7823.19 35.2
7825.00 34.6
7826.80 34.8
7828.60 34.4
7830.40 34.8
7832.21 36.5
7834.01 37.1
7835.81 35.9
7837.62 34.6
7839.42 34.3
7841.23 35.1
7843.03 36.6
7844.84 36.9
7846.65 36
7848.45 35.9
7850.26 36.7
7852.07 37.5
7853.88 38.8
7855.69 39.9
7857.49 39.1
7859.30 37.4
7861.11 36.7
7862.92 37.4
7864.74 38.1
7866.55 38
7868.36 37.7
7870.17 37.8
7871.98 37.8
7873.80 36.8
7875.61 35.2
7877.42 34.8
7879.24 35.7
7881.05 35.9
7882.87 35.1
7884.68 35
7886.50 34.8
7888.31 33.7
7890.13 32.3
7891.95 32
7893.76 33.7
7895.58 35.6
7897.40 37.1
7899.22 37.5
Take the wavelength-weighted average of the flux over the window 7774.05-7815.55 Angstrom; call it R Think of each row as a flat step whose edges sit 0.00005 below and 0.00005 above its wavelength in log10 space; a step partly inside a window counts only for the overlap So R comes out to 36.2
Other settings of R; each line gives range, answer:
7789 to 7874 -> 36.3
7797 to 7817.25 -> 35.5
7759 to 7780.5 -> 36.4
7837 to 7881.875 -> 36.8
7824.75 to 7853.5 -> 35.8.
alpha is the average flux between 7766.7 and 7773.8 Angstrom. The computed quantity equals 34.9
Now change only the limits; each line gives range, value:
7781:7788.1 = 37.2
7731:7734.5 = 40.6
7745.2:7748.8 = 35.1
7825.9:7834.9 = 35.5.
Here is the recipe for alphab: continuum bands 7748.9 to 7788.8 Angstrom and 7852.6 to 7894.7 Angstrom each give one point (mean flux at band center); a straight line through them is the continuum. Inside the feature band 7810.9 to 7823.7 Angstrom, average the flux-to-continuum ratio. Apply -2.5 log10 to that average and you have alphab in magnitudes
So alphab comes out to 0.03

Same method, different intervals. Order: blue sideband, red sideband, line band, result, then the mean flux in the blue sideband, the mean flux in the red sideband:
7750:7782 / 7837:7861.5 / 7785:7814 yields 0.02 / 36.6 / 36.9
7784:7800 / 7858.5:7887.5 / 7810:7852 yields 0.03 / 36.7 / 36.5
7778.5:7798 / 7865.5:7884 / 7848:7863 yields -0.04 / 36.7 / 36.5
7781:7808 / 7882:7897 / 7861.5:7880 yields -0.07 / 36.5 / 34.1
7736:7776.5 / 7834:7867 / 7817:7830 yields 0.04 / 36.4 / 36.9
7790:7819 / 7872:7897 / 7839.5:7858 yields -0.05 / 35.8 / 34.8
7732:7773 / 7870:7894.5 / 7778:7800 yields -0.02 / 36.6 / 35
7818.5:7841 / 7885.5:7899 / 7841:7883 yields -0.06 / 35.4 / 34.3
